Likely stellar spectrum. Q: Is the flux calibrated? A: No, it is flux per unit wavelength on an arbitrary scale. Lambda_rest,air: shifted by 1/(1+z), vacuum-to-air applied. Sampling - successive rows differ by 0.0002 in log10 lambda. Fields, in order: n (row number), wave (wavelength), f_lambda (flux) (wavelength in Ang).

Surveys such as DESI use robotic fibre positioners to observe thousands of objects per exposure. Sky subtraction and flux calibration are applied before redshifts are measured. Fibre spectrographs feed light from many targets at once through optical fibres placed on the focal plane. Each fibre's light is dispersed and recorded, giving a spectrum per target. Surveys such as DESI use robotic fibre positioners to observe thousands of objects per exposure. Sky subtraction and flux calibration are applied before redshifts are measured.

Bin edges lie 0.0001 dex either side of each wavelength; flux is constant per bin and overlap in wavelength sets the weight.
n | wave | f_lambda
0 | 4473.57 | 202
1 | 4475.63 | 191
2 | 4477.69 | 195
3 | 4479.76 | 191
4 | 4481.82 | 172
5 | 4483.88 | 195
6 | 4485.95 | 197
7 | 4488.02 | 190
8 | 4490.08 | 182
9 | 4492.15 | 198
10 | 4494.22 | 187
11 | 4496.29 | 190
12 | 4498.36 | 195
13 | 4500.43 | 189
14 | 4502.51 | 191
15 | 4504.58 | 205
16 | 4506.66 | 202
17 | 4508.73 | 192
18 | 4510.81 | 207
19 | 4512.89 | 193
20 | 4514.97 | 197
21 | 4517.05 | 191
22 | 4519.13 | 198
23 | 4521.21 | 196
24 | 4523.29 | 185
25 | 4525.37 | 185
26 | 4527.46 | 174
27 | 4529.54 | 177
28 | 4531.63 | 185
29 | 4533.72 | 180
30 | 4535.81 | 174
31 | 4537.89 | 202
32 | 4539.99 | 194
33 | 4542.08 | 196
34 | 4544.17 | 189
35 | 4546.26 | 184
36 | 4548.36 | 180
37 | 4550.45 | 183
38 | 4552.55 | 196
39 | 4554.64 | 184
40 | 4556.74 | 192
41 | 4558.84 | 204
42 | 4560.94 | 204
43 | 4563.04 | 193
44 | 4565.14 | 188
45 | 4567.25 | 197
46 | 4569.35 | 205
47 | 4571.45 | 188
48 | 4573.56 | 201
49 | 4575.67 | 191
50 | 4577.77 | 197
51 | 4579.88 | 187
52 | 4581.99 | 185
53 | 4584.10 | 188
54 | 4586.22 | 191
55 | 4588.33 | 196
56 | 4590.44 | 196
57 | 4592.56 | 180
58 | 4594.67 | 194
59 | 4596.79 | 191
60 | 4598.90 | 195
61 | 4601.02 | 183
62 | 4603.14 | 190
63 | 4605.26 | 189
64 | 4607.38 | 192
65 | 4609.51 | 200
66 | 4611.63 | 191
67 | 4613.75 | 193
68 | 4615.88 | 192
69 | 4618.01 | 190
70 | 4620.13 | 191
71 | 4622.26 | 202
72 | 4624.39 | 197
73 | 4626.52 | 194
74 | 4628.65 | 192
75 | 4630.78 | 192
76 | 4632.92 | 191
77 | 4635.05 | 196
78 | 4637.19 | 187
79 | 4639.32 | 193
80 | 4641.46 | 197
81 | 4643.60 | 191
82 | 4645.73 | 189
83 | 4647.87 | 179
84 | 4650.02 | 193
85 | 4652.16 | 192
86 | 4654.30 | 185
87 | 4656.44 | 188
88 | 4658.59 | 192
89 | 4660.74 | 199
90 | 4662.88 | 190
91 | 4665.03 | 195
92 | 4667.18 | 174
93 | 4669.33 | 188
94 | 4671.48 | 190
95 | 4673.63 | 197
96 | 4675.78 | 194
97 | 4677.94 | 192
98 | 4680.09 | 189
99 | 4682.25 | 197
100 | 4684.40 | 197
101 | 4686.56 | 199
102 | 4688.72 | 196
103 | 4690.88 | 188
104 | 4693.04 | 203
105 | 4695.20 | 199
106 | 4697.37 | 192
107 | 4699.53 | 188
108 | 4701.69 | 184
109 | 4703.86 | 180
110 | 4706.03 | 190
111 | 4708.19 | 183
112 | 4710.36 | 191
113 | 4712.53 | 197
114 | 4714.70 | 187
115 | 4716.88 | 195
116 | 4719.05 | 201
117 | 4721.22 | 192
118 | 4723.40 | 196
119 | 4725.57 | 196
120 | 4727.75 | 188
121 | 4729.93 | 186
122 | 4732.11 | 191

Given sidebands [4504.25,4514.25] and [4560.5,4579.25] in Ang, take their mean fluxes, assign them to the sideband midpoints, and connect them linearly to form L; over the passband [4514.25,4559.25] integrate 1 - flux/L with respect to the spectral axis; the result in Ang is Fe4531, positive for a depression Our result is 2.1 Ang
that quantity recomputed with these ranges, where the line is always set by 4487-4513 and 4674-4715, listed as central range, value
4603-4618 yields 0.0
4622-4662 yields 0.2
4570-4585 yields 0.1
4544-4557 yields 0.5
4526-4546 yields 0.8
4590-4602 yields 0.2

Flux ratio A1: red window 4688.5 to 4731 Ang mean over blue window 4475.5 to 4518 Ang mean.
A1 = 0.99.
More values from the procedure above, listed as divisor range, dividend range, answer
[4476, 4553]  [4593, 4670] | 1.01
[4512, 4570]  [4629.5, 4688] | 1.01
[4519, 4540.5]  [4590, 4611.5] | 1.03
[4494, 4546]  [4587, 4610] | 1.00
